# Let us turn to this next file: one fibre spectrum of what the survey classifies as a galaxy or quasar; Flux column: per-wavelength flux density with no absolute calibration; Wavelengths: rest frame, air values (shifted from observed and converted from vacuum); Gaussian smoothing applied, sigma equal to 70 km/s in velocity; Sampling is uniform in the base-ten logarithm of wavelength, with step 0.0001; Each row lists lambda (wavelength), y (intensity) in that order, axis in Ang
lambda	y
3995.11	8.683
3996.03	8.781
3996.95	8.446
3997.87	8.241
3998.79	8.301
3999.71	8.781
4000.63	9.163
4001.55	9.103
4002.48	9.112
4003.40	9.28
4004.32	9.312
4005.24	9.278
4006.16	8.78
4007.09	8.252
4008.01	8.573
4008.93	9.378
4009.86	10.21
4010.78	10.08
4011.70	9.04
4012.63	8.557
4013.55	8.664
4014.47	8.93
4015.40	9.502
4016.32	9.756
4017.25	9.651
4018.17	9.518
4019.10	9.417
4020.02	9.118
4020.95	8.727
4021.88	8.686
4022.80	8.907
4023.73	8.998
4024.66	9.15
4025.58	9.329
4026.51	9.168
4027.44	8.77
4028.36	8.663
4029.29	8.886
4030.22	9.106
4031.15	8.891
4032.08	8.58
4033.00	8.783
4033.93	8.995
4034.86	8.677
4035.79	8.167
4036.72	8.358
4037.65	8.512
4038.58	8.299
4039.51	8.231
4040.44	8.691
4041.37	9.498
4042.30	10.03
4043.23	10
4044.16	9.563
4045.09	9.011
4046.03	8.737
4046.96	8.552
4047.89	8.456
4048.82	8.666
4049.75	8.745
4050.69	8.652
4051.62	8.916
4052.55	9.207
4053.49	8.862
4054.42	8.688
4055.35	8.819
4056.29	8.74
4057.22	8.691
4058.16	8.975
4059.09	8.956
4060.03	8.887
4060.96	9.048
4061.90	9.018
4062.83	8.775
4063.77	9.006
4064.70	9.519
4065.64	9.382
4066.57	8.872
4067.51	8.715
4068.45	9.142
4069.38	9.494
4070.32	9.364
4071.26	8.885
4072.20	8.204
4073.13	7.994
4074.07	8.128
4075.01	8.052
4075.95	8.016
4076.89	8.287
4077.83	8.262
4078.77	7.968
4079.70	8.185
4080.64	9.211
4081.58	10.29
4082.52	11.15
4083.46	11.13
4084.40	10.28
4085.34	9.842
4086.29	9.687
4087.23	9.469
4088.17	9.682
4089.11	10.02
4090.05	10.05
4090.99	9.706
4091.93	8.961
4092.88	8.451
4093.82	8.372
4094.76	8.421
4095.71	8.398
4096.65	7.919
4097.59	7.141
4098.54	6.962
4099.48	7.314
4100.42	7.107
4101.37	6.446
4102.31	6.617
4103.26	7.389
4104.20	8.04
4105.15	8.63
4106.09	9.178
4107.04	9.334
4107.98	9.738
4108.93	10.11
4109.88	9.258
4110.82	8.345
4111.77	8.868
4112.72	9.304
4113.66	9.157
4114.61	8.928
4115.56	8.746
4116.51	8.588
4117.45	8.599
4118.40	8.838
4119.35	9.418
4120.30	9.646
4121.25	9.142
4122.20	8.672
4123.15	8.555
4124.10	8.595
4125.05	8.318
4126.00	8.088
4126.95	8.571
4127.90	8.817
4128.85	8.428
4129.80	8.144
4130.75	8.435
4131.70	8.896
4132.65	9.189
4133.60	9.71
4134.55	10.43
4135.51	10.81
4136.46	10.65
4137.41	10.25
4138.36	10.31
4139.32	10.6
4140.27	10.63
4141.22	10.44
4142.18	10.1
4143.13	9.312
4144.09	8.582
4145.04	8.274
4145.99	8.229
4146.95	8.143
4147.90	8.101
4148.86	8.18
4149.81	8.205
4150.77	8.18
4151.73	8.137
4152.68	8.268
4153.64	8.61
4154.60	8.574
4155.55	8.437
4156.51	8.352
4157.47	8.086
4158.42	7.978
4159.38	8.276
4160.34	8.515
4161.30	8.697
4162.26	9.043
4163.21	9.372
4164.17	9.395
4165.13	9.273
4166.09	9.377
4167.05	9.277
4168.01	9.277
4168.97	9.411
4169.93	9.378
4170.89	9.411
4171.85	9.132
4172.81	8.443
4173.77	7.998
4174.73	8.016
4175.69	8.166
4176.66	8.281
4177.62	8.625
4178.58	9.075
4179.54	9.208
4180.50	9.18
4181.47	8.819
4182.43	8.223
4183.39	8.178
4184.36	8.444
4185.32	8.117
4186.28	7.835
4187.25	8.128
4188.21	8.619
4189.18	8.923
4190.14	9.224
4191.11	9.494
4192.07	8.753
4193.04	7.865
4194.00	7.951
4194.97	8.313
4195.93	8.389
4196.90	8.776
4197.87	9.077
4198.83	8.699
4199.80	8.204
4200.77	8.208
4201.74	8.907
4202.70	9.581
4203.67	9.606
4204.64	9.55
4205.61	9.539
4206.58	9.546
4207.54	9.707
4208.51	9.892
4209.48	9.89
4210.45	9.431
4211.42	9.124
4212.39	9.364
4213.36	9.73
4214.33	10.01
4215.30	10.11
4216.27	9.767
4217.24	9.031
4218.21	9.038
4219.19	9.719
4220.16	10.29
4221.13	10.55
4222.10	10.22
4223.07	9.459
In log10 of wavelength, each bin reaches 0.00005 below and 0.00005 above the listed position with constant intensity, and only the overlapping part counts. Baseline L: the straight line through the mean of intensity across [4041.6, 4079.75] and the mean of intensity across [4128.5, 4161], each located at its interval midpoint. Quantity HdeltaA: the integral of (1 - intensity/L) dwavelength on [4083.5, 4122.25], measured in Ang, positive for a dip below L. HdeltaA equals 0.6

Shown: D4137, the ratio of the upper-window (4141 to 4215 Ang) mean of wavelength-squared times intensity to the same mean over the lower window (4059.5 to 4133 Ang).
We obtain 1.0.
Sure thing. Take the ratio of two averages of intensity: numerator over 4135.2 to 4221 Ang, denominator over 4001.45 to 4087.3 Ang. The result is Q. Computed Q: 1.00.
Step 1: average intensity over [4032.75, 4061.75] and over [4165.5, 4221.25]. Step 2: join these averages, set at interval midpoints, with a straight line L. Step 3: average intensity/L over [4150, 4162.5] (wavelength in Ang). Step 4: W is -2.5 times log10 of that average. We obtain 0.07 mag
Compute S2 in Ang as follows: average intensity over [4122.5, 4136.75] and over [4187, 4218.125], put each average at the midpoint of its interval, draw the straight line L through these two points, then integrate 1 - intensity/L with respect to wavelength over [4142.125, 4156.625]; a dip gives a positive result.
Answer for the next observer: 1.0 Ang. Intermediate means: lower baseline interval 9.02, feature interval 8.44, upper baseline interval 9.12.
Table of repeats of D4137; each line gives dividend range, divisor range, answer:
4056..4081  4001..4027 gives 0.98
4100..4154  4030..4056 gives 1.05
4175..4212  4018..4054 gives 1.07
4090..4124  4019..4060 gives 1.00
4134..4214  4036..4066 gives 1.07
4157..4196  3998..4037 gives 1.04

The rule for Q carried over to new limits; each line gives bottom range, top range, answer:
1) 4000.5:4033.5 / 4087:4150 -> 0.98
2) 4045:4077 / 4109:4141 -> 1.05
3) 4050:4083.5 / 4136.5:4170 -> 1.01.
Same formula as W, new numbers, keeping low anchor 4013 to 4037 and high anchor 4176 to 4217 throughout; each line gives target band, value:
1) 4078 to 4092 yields -0.09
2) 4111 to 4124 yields 0.00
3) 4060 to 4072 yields -0.01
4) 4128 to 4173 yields -0.01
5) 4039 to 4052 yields 0.00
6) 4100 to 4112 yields 0.07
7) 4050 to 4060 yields 0.02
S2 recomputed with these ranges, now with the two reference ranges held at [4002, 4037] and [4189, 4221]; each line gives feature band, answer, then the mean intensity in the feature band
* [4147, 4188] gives 2.6 Ang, 8.61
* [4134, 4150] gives -0.6 Ang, 9.51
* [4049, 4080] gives 1.2 Ang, 8.74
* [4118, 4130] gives 0.5 Ang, 8.72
